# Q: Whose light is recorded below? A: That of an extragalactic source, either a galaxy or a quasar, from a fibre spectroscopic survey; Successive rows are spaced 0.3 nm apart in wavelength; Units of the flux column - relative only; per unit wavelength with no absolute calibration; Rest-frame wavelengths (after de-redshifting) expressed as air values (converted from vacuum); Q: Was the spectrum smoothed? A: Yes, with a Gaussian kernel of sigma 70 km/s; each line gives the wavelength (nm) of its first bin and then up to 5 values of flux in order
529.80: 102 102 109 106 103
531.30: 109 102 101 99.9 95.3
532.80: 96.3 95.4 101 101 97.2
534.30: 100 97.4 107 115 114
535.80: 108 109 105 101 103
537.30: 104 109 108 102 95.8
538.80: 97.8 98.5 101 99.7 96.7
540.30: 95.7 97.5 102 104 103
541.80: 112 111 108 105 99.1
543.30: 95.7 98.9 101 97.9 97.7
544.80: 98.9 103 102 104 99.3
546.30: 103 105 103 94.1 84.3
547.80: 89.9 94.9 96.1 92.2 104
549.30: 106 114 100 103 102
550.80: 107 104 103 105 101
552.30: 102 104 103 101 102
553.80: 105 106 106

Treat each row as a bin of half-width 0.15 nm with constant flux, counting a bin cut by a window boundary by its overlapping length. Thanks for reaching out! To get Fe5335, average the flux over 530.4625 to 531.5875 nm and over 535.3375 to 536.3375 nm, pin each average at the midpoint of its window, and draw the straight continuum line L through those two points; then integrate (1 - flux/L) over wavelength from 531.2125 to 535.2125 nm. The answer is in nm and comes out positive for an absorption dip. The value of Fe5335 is 0.26 nm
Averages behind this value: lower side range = 106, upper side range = 110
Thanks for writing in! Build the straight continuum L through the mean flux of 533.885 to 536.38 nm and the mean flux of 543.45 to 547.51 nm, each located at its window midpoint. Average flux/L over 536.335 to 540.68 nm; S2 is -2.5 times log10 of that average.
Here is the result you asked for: 0.03 mag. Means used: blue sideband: 106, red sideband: 100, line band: 101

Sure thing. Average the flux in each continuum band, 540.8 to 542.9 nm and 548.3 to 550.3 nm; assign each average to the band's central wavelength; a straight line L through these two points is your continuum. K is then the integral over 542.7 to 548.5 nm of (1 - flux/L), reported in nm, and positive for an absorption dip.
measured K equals 0.32 nm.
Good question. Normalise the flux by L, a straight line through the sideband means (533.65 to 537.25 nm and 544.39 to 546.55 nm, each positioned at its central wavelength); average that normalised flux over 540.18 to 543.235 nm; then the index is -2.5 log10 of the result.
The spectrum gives -0.01 mag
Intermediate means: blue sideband 105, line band 104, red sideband 101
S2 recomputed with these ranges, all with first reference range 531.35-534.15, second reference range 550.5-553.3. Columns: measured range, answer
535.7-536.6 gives -0.07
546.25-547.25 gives 0.00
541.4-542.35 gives -0.08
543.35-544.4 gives 0.03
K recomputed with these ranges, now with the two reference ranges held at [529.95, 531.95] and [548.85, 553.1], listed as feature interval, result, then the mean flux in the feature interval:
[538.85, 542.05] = 0.10 nm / 101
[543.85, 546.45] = 0.09 nm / 101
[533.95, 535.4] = 0.01 nm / 104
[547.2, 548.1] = 0.13 nm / 89.6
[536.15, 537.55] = 0.01 nm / 104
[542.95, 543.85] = 0.05 nm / 98.1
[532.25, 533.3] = 0.08 nm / 96.3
